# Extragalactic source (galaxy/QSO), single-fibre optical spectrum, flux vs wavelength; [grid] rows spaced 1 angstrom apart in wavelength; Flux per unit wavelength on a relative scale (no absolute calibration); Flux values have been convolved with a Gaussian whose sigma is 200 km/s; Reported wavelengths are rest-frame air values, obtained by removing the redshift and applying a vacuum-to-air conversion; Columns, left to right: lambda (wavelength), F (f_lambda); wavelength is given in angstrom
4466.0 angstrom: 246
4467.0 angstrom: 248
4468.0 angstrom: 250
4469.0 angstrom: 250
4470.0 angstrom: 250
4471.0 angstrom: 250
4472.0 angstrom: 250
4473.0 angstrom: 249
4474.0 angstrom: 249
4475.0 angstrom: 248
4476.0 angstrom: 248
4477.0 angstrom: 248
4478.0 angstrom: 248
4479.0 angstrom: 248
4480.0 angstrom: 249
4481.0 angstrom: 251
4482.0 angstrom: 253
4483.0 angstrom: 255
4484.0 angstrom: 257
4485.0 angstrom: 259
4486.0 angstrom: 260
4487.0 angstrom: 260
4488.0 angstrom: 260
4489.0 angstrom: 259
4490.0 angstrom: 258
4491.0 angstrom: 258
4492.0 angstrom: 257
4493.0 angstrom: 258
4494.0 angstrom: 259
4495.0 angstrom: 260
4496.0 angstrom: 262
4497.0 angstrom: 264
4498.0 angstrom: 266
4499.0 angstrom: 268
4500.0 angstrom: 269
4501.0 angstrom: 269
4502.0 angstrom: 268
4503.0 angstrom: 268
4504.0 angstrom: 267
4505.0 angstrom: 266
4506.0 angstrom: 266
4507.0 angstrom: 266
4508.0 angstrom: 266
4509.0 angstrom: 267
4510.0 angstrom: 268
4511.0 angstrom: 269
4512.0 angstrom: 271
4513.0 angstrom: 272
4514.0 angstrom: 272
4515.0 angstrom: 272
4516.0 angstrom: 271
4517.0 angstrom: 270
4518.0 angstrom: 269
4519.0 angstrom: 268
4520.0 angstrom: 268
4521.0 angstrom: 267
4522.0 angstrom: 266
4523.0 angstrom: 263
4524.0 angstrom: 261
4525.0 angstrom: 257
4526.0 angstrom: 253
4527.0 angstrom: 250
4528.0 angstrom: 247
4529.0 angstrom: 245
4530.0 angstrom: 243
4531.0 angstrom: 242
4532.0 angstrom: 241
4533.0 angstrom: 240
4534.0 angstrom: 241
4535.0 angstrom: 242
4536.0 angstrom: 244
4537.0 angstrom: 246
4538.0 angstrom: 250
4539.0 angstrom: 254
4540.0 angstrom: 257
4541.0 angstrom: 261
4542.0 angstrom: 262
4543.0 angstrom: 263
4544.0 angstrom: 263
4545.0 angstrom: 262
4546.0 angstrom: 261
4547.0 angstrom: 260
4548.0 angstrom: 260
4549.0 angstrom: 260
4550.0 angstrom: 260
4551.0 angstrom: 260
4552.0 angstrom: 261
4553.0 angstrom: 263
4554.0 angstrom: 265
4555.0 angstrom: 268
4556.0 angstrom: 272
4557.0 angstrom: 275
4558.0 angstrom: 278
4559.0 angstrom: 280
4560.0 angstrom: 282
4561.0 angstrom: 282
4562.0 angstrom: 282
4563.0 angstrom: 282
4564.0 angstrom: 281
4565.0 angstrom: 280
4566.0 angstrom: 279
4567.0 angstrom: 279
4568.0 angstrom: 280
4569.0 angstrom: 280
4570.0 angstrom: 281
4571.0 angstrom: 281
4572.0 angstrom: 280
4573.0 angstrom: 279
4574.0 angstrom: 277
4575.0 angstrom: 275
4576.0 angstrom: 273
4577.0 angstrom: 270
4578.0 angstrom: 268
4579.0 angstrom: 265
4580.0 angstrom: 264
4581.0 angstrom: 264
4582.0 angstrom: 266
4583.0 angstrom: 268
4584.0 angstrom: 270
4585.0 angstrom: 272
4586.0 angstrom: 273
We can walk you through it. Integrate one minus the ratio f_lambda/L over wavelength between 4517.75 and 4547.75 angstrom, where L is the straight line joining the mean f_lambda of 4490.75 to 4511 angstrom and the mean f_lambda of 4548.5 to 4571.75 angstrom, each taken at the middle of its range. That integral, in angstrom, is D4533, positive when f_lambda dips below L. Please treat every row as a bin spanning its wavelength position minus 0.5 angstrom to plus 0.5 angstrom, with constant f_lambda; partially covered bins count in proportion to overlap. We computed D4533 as 1.7 angstrom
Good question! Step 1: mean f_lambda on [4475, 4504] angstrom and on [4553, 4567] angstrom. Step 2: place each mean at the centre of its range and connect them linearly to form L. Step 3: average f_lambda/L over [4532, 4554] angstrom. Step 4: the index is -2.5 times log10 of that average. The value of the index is 0.07 mag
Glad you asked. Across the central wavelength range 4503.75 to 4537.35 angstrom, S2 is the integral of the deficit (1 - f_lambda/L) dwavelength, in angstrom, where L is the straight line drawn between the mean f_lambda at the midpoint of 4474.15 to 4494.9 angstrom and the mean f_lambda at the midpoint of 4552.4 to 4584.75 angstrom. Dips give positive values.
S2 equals 0.5 angstrom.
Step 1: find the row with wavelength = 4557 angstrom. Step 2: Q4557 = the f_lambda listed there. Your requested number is 275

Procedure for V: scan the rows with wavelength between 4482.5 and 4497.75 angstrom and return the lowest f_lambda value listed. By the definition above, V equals 255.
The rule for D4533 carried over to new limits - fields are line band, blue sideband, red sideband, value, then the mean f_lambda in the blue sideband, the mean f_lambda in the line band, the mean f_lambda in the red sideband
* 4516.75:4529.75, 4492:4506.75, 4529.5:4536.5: -0.6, 265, 260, 242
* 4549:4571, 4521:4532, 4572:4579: -0.6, 253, 275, 274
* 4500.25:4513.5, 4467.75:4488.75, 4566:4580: -0.4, 252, 268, 276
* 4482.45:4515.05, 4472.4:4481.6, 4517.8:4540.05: -1.8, 249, 264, 252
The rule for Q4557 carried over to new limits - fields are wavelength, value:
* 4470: 250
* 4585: 272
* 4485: 259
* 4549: 260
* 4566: 279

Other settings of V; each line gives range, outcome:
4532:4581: 240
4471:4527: 248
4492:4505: 257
